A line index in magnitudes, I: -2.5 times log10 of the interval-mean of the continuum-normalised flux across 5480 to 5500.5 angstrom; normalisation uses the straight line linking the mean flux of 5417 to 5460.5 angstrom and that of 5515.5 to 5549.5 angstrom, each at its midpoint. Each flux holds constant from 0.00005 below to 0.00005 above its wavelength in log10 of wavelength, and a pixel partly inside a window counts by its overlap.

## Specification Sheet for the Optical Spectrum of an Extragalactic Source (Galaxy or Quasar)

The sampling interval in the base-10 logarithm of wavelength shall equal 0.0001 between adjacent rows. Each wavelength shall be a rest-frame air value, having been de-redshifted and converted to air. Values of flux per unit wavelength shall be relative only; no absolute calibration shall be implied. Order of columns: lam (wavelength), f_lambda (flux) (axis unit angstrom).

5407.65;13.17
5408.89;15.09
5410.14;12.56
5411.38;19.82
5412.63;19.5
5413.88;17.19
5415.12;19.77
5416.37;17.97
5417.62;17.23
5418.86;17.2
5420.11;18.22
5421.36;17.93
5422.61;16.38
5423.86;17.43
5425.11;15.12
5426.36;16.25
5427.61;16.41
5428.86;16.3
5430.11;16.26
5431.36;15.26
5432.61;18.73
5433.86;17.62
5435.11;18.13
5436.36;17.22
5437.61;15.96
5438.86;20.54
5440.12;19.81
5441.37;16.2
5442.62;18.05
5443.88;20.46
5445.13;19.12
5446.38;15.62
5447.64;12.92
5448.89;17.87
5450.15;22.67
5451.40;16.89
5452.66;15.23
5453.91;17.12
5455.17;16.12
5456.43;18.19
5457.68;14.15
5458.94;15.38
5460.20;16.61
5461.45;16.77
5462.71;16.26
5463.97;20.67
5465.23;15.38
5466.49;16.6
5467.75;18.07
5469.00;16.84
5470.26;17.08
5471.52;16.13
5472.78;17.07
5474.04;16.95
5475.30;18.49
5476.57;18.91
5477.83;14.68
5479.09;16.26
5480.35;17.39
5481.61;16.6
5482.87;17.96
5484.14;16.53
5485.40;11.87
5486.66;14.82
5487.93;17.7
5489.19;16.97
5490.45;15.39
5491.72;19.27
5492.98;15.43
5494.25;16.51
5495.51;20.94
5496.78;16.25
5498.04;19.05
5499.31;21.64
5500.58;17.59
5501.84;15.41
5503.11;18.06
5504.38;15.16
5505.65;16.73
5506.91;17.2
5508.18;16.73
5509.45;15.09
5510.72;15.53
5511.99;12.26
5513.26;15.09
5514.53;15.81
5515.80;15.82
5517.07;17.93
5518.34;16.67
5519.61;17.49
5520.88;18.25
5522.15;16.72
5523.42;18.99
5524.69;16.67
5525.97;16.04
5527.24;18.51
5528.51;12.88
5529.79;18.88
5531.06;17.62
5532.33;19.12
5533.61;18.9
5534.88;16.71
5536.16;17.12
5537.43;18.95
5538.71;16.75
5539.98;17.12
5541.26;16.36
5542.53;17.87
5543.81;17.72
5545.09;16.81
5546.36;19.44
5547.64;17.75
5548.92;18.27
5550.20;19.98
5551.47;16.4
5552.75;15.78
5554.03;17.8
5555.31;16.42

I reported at 0.01 mag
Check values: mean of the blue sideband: 17.2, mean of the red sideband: 17.5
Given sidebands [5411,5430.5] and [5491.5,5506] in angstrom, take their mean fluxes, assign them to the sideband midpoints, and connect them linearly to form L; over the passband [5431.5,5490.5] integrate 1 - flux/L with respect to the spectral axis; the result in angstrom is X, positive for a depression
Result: 1.6 angstrom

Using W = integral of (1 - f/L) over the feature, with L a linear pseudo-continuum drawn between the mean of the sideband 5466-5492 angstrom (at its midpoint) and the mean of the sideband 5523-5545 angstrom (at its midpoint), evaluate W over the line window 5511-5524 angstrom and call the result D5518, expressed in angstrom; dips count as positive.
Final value 0.5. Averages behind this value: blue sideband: 16.7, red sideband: 17.4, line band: 16.5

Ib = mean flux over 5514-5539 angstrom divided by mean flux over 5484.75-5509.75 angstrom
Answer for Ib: 1.02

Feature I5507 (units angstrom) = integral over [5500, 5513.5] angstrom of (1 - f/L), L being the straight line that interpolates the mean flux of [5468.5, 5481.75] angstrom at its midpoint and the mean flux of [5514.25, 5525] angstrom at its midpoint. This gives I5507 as 1.0 angstrom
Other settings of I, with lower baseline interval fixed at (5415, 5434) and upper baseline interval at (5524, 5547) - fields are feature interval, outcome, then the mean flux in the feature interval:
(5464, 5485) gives 0.01 mag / 17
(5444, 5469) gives 0.01 mag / 17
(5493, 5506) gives -0.02 mag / 17.6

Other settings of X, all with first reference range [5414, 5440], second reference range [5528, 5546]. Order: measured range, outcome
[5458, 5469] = 0.3 angstrom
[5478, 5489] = 0.8 angstrom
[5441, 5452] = -0.3 angstrom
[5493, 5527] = 1.0 angstrom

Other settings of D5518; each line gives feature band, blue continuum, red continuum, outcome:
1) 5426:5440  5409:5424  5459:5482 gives 0.1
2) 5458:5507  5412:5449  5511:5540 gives 0.5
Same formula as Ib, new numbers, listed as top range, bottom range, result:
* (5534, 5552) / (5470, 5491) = 1.07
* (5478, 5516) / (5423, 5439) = 0.98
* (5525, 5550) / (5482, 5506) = 1.03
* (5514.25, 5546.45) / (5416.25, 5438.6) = 1.02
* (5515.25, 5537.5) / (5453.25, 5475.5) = 1.03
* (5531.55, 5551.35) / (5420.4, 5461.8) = 1.04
